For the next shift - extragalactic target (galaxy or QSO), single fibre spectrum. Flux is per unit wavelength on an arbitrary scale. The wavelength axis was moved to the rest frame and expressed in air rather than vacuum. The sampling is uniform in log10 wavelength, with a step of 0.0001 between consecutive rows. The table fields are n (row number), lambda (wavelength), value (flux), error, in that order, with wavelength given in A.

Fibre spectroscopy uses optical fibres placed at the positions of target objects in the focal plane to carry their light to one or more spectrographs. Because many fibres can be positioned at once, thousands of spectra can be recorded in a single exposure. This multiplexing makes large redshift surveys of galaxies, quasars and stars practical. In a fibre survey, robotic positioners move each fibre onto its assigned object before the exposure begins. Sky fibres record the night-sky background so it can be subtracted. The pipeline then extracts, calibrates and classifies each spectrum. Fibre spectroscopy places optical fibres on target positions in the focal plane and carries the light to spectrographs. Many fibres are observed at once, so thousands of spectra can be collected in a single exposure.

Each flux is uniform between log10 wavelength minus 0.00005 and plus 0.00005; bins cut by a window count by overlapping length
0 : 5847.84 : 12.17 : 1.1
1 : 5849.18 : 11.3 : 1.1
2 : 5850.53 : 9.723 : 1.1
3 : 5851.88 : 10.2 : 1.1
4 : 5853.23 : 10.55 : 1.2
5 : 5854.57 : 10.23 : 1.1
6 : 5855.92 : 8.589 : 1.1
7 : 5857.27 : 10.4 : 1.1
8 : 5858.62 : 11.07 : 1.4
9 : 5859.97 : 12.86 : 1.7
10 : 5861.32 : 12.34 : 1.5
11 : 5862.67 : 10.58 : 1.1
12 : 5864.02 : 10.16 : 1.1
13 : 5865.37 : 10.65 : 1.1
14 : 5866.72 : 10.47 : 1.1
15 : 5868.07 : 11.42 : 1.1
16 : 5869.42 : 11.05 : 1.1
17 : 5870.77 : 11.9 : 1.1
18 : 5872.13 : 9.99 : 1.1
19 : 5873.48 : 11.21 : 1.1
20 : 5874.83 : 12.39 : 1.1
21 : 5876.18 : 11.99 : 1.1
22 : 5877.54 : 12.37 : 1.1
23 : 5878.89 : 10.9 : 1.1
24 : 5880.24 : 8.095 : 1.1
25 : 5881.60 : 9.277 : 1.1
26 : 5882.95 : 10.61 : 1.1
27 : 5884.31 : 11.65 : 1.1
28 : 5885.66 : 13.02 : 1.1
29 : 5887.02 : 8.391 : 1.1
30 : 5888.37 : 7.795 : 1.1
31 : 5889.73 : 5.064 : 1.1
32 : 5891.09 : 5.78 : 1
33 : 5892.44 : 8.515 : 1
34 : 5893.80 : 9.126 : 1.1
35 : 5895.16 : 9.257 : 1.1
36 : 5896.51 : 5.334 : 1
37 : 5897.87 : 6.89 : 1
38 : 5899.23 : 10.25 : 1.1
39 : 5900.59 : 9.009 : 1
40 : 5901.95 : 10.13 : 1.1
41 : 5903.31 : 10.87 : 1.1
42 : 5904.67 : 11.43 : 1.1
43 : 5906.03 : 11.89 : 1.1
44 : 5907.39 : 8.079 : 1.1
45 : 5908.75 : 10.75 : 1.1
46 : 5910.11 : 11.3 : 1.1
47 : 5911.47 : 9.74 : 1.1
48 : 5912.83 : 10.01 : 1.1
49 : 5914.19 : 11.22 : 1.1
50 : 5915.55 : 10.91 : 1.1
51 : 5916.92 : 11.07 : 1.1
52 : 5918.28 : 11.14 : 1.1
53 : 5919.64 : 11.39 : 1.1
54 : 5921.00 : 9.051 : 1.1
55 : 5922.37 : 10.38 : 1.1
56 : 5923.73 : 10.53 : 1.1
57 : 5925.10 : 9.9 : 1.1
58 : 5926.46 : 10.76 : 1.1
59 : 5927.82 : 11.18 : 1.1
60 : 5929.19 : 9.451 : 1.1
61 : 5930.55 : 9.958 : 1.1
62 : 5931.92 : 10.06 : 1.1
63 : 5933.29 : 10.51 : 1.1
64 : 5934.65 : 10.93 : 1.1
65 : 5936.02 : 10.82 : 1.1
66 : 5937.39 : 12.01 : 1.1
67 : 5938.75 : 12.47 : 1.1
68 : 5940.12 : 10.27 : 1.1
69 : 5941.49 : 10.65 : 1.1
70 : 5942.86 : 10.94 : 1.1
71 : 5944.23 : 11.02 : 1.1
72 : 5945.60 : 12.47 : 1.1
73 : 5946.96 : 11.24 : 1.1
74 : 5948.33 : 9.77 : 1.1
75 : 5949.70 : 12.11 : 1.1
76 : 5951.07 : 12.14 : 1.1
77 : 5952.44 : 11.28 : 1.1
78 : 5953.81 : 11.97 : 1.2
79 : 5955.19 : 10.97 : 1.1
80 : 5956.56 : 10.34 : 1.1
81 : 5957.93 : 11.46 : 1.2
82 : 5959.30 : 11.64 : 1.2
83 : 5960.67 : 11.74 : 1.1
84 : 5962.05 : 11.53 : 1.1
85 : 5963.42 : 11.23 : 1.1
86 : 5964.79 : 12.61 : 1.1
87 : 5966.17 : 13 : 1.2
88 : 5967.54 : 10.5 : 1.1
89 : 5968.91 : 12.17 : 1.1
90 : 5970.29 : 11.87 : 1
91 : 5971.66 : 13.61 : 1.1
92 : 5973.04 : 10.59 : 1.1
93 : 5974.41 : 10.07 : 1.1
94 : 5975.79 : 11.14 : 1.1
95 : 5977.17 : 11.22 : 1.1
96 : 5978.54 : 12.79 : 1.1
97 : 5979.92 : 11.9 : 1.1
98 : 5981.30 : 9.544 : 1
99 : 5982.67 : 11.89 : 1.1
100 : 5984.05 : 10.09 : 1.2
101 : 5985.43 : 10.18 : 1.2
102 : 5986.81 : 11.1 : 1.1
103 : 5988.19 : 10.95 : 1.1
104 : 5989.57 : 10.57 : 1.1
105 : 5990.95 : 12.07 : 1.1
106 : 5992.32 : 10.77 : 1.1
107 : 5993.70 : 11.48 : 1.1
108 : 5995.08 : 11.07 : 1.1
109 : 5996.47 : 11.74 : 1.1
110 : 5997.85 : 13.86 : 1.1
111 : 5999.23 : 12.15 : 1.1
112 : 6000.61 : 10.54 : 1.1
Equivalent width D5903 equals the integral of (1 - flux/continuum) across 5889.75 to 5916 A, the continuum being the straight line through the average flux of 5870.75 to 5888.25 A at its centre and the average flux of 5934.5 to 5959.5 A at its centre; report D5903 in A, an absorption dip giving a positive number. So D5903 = 3.79 A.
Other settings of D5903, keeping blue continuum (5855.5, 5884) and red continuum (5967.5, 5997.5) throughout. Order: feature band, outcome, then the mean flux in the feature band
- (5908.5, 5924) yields 0.6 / 10.6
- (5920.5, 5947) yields 0.9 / 10.7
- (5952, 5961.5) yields -0.1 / 11.3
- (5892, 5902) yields 2.3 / 8.46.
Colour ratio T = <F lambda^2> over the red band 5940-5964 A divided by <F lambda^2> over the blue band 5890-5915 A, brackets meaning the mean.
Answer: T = 1.23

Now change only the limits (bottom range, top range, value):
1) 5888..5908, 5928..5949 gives 1.27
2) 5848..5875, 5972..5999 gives 1.08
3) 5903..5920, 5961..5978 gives 1.10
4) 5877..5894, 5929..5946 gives 1.20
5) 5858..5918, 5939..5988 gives 1.15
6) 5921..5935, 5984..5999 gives 1.13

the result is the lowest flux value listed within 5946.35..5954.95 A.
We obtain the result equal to 9.77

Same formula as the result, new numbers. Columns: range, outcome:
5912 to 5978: 9.051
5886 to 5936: 5.064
